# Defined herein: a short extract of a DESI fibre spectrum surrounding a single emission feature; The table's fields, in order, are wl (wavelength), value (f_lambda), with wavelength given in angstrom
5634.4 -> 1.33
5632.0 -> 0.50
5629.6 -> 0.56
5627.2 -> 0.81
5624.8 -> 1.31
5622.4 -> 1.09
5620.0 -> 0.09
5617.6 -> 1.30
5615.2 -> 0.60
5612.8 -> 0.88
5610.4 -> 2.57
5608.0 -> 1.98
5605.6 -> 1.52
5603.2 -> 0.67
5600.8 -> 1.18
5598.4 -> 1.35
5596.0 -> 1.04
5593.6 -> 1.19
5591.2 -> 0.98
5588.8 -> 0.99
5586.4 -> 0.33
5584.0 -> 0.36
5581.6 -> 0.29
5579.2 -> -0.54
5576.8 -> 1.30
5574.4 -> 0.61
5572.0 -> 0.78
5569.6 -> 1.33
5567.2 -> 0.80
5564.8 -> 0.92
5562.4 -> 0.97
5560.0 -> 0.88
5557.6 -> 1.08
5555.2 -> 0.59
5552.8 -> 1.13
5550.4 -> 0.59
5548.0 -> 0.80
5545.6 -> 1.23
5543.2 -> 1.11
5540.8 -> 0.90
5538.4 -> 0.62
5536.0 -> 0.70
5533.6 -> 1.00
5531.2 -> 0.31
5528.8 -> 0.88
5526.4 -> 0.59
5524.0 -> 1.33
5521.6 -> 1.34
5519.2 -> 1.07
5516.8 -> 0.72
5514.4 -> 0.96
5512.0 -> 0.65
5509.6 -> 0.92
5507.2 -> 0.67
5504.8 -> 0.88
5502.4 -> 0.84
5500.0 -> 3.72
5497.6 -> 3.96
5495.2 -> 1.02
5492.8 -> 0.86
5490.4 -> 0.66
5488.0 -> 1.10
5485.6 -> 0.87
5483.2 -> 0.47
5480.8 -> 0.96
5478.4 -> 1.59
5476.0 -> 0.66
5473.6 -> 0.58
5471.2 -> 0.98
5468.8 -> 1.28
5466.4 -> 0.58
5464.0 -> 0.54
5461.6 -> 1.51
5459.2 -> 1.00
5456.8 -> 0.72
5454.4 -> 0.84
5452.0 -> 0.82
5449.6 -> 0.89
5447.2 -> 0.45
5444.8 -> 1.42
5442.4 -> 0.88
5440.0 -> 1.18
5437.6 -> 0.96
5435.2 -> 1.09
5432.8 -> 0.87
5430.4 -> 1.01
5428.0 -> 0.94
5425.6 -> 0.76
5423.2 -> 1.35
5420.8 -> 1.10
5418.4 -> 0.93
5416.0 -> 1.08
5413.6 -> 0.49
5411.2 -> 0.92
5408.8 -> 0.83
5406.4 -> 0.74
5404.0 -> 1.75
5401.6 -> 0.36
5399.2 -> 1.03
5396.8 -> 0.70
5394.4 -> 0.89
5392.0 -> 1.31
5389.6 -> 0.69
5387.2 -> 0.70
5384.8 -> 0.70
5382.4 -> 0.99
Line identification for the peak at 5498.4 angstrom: Hbeta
